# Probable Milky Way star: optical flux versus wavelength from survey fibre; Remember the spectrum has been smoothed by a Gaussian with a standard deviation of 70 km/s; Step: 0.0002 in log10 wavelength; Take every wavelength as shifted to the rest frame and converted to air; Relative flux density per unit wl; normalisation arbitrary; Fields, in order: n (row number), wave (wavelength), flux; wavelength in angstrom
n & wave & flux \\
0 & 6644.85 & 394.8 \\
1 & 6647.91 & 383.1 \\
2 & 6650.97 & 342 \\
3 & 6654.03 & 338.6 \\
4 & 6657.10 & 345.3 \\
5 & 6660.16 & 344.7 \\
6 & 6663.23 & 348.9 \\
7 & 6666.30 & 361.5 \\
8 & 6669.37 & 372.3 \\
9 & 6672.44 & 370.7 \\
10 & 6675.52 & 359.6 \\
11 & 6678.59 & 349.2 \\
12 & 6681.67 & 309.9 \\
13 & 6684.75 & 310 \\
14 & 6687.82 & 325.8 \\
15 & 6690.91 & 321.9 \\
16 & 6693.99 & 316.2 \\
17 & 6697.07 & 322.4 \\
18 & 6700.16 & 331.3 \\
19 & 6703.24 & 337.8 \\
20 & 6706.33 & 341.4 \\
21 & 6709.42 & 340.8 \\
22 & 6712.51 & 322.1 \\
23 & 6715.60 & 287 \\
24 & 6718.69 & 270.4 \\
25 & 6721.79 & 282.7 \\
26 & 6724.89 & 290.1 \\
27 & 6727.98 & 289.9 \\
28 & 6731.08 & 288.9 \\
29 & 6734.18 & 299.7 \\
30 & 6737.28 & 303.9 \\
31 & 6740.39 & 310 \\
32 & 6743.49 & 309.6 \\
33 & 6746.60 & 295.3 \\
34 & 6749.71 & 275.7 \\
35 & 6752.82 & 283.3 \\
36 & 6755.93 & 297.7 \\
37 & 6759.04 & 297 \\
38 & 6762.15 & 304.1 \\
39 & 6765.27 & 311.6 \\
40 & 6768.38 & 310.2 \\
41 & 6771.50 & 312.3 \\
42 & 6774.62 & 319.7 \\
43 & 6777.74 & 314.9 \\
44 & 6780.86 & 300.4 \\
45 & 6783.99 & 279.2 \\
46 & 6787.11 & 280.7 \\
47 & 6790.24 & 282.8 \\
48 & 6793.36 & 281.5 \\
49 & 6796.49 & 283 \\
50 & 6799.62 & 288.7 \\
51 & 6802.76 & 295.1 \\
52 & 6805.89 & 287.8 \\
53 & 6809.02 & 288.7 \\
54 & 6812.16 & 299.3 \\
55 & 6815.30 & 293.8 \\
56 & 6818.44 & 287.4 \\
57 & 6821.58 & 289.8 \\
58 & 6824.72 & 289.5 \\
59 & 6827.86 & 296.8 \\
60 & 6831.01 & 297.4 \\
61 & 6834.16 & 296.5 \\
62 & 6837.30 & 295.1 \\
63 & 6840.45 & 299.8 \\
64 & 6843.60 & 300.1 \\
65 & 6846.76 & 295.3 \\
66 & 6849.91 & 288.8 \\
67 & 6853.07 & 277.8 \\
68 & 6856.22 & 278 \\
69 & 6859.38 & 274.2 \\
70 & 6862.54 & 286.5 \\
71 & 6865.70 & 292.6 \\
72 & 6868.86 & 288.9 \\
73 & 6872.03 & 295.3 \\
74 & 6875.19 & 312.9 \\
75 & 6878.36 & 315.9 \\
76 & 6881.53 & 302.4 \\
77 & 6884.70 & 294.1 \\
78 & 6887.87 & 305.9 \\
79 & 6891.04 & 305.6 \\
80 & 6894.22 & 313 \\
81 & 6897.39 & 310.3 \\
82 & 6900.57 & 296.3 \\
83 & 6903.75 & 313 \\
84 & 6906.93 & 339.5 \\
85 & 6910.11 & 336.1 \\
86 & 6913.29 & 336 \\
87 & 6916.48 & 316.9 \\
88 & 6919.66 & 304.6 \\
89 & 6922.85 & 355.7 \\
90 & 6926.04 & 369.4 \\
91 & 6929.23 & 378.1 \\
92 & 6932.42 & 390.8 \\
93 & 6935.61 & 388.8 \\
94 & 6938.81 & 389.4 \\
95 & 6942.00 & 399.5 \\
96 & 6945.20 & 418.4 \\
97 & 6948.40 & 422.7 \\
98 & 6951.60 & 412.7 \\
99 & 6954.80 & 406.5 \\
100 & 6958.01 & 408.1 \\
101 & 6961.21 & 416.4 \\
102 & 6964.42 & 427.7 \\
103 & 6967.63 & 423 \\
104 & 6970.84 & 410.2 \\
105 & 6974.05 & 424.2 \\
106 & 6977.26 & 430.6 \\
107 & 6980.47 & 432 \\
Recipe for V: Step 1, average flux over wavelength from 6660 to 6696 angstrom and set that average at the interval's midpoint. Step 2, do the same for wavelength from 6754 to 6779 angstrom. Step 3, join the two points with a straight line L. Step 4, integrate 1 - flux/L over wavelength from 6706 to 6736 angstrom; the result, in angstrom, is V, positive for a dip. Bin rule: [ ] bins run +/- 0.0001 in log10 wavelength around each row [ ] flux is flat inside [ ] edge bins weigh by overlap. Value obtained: 2.3 angstrom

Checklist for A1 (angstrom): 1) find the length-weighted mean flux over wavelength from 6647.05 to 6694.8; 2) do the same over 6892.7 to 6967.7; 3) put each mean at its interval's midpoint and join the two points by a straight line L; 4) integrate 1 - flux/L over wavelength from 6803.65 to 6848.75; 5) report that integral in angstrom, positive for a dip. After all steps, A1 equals 8.1 angstrom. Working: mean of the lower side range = 344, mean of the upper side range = 369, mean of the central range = 294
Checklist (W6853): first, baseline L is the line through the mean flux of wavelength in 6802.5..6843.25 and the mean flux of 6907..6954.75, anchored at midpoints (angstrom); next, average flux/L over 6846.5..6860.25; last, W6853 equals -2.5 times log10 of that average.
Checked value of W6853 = 0.12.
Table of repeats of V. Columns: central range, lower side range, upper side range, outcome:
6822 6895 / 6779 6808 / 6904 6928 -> 4.08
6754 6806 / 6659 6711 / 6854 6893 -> 3.33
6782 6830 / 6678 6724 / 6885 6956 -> 6.60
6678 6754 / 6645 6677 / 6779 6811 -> 4.86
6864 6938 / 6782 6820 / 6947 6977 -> 8.75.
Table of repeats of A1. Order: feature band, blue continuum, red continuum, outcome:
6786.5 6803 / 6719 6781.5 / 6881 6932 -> 1.2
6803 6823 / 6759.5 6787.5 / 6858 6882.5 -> 0.6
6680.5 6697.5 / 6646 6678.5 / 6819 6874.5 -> 1.5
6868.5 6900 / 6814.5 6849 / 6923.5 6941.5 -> 3.3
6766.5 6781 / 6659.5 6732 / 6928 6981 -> 1.6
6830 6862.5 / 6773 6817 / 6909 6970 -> 3.5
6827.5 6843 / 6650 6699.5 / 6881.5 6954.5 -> 2.2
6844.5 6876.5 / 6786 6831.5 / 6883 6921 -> 1.5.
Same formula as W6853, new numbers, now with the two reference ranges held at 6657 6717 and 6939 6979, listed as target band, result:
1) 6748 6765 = 0.21 mag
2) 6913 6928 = 0.20 mag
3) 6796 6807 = 0.27 mag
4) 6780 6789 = 0.27 mag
